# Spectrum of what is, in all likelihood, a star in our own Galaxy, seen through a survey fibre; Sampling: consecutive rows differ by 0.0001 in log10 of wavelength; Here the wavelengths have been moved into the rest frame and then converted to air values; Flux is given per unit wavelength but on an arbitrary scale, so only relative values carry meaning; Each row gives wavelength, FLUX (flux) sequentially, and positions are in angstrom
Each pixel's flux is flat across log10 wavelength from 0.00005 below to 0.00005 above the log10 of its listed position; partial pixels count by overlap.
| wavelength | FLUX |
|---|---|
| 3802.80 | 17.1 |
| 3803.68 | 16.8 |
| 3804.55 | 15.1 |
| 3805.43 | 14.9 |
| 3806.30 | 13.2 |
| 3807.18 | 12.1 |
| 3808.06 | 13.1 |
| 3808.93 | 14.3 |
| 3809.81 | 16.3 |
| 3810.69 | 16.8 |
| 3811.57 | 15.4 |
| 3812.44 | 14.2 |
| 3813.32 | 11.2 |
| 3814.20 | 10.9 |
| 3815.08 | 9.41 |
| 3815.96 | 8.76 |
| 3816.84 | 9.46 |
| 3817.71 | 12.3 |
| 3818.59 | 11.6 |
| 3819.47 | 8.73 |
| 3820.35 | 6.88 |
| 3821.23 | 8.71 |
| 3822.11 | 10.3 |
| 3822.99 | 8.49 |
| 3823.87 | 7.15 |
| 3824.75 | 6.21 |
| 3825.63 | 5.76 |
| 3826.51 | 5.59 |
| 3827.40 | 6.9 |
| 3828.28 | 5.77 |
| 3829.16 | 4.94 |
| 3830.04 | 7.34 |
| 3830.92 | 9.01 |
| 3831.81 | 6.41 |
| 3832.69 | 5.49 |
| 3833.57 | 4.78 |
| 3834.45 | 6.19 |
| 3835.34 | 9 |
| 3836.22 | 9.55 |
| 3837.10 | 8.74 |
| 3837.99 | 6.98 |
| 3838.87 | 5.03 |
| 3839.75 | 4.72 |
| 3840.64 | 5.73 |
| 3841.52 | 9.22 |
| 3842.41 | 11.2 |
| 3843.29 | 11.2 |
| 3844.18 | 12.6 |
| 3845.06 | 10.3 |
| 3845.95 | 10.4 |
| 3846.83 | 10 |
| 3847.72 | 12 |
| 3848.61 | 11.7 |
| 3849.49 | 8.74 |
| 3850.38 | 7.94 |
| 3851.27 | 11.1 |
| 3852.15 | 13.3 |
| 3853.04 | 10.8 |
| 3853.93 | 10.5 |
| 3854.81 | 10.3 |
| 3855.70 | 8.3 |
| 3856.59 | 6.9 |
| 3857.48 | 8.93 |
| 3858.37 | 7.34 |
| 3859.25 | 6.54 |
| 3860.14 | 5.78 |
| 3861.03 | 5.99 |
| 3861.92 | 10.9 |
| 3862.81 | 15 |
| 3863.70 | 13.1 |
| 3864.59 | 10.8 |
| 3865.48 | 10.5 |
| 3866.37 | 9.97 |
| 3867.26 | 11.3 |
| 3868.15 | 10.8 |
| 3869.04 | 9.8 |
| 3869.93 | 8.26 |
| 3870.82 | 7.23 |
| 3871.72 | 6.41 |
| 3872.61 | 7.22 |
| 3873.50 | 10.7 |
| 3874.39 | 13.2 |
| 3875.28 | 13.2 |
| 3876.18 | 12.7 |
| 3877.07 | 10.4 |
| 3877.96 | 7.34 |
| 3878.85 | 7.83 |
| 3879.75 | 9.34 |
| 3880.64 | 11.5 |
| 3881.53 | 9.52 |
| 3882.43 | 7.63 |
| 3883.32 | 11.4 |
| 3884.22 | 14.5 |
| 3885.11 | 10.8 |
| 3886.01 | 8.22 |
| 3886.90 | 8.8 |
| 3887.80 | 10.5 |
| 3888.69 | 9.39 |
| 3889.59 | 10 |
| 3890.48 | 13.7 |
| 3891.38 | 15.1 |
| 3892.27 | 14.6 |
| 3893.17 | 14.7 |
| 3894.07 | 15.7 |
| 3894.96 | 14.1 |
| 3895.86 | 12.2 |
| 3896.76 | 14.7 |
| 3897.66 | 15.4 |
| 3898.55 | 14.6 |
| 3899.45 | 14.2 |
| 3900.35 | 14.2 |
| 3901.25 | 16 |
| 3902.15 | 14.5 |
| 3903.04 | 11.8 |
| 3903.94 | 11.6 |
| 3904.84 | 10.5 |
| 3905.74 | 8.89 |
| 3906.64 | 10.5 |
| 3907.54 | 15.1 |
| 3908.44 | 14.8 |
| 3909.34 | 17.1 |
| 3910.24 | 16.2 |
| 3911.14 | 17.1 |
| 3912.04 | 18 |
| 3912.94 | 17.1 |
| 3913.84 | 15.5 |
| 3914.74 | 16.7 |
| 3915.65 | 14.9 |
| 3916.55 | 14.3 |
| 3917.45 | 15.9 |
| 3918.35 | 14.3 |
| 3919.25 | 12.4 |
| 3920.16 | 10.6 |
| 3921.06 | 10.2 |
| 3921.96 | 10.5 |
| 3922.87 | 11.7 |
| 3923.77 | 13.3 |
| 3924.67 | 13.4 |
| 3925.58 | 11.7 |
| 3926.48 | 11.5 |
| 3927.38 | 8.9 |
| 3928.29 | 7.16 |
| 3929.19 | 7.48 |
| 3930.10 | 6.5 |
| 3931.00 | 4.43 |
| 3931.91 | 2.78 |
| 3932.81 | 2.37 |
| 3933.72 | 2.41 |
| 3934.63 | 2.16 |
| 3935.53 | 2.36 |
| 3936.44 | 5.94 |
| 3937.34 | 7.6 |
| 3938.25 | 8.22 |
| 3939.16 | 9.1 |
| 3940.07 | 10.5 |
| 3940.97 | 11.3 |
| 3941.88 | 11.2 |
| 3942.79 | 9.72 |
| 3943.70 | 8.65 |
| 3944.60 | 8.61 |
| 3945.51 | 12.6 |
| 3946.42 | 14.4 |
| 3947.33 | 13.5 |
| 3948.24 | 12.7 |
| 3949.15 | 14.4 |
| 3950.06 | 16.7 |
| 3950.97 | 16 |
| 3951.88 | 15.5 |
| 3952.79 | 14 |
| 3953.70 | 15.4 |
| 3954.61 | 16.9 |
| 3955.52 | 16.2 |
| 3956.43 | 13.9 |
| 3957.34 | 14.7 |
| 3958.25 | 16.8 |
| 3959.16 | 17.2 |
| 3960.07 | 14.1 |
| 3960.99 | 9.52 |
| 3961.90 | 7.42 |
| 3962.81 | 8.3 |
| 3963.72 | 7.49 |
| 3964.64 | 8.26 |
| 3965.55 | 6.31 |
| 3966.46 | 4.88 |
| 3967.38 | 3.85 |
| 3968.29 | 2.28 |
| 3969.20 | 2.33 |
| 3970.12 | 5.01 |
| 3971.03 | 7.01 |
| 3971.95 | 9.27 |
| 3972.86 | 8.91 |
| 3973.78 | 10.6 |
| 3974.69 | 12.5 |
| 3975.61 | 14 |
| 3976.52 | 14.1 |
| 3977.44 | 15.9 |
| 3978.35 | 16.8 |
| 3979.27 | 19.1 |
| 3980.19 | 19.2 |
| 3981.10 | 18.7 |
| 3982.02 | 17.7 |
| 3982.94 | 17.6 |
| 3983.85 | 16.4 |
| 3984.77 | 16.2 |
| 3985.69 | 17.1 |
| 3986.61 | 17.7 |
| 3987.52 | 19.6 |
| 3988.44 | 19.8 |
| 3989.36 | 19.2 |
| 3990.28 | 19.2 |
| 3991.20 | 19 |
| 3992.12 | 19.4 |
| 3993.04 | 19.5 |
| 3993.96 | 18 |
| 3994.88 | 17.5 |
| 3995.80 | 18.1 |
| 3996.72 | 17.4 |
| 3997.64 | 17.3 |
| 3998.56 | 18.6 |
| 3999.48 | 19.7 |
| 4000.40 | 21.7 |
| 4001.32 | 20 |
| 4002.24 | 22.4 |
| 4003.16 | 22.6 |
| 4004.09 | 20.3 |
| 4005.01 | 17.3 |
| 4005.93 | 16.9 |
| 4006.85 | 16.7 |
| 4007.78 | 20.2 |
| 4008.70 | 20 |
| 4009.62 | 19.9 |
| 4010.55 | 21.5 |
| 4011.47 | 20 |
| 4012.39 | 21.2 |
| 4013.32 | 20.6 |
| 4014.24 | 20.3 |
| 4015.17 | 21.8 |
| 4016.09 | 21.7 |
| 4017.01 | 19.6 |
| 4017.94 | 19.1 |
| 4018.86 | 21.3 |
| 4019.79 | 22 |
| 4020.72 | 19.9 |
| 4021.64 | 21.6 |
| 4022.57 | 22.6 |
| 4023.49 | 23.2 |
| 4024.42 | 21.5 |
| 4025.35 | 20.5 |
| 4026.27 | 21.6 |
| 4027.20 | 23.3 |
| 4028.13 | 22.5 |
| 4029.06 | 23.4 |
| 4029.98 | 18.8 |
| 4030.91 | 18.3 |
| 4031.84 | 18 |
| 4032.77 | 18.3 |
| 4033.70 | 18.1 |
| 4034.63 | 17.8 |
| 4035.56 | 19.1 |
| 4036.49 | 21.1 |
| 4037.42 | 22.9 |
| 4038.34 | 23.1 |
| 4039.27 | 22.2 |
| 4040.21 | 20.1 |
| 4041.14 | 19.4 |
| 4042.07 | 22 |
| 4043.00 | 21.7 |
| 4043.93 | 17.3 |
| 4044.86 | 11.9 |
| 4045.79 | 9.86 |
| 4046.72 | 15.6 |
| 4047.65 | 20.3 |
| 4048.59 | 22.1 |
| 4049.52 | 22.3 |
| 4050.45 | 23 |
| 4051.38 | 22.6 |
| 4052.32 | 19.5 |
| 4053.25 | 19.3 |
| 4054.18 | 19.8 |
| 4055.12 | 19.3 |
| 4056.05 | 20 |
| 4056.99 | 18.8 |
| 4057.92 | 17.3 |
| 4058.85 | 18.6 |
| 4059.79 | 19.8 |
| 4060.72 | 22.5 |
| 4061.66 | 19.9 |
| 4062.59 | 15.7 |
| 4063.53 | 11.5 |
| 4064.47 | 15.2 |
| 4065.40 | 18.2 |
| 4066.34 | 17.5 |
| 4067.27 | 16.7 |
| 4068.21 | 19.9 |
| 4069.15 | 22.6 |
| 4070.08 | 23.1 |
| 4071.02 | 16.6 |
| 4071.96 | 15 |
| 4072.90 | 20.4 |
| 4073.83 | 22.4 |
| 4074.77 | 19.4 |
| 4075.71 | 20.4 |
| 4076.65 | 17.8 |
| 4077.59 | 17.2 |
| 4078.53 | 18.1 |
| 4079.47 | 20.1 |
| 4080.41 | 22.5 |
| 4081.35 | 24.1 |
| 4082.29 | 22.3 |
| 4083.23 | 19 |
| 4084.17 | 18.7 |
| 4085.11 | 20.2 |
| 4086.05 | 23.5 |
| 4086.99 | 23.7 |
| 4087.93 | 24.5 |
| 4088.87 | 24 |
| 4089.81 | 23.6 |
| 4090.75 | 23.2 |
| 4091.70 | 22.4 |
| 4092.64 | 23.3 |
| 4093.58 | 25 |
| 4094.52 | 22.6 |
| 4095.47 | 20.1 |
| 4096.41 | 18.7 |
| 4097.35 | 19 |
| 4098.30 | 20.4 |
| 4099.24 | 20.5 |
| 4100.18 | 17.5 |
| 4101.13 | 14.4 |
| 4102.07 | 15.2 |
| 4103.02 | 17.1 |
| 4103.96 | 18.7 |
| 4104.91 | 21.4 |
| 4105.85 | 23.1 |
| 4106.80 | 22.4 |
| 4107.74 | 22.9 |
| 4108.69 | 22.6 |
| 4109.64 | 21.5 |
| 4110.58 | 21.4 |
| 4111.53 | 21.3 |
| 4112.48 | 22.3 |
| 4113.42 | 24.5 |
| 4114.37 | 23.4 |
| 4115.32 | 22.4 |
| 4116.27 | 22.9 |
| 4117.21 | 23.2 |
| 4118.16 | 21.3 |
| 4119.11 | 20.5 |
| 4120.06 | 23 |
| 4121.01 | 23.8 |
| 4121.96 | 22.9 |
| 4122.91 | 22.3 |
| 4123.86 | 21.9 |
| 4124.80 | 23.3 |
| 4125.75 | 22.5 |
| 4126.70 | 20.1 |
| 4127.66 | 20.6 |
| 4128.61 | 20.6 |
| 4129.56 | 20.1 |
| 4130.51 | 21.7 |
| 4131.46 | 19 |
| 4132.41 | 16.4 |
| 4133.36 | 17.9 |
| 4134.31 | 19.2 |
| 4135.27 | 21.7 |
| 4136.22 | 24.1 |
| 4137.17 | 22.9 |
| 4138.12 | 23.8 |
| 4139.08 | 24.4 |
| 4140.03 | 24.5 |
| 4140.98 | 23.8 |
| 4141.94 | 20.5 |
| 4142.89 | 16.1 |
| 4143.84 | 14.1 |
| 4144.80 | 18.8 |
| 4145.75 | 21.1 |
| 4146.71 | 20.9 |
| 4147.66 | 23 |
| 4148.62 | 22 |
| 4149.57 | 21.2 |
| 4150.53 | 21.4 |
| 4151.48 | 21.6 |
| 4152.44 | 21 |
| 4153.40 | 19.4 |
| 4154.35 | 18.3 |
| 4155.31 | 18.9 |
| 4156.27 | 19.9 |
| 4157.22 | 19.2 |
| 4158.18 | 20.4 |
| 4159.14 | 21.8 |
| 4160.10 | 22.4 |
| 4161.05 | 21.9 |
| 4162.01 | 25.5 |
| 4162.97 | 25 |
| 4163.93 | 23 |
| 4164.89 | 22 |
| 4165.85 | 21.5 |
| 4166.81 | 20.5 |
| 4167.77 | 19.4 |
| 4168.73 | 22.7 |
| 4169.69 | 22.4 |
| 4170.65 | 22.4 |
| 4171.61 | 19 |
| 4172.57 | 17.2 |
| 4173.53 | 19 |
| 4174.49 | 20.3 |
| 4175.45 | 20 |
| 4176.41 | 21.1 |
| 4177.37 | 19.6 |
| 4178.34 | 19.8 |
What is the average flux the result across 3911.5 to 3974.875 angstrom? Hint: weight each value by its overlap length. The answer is 10.5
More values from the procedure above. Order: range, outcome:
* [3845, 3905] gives 10.9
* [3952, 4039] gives 17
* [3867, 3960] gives 11.7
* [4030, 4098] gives 19.9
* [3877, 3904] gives 12.1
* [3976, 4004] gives 18.5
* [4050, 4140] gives 20.7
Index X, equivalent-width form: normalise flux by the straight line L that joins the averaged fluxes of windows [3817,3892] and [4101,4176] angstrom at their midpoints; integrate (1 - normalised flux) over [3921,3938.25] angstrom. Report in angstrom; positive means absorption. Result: 6.82 angstrom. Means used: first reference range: 9.26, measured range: 7.45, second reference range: 21.1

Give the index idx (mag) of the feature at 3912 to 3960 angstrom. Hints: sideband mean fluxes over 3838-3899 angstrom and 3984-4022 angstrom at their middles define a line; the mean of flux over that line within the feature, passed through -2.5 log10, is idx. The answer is 0.29 mag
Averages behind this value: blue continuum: 10.4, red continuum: 19.5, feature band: 11.5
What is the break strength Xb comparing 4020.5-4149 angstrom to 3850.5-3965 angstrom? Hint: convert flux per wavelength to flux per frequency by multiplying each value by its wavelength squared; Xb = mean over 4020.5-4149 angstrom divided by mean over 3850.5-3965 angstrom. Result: 2.0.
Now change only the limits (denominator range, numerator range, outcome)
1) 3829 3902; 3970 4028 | 1.94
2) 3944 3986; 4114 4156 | 1.83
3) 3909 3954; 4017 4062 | 1.88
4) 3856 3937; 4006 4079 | 1.92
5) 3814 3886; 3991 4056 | 2.39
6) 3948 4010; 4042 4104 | 1.36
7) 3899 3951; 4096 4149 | 2.04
